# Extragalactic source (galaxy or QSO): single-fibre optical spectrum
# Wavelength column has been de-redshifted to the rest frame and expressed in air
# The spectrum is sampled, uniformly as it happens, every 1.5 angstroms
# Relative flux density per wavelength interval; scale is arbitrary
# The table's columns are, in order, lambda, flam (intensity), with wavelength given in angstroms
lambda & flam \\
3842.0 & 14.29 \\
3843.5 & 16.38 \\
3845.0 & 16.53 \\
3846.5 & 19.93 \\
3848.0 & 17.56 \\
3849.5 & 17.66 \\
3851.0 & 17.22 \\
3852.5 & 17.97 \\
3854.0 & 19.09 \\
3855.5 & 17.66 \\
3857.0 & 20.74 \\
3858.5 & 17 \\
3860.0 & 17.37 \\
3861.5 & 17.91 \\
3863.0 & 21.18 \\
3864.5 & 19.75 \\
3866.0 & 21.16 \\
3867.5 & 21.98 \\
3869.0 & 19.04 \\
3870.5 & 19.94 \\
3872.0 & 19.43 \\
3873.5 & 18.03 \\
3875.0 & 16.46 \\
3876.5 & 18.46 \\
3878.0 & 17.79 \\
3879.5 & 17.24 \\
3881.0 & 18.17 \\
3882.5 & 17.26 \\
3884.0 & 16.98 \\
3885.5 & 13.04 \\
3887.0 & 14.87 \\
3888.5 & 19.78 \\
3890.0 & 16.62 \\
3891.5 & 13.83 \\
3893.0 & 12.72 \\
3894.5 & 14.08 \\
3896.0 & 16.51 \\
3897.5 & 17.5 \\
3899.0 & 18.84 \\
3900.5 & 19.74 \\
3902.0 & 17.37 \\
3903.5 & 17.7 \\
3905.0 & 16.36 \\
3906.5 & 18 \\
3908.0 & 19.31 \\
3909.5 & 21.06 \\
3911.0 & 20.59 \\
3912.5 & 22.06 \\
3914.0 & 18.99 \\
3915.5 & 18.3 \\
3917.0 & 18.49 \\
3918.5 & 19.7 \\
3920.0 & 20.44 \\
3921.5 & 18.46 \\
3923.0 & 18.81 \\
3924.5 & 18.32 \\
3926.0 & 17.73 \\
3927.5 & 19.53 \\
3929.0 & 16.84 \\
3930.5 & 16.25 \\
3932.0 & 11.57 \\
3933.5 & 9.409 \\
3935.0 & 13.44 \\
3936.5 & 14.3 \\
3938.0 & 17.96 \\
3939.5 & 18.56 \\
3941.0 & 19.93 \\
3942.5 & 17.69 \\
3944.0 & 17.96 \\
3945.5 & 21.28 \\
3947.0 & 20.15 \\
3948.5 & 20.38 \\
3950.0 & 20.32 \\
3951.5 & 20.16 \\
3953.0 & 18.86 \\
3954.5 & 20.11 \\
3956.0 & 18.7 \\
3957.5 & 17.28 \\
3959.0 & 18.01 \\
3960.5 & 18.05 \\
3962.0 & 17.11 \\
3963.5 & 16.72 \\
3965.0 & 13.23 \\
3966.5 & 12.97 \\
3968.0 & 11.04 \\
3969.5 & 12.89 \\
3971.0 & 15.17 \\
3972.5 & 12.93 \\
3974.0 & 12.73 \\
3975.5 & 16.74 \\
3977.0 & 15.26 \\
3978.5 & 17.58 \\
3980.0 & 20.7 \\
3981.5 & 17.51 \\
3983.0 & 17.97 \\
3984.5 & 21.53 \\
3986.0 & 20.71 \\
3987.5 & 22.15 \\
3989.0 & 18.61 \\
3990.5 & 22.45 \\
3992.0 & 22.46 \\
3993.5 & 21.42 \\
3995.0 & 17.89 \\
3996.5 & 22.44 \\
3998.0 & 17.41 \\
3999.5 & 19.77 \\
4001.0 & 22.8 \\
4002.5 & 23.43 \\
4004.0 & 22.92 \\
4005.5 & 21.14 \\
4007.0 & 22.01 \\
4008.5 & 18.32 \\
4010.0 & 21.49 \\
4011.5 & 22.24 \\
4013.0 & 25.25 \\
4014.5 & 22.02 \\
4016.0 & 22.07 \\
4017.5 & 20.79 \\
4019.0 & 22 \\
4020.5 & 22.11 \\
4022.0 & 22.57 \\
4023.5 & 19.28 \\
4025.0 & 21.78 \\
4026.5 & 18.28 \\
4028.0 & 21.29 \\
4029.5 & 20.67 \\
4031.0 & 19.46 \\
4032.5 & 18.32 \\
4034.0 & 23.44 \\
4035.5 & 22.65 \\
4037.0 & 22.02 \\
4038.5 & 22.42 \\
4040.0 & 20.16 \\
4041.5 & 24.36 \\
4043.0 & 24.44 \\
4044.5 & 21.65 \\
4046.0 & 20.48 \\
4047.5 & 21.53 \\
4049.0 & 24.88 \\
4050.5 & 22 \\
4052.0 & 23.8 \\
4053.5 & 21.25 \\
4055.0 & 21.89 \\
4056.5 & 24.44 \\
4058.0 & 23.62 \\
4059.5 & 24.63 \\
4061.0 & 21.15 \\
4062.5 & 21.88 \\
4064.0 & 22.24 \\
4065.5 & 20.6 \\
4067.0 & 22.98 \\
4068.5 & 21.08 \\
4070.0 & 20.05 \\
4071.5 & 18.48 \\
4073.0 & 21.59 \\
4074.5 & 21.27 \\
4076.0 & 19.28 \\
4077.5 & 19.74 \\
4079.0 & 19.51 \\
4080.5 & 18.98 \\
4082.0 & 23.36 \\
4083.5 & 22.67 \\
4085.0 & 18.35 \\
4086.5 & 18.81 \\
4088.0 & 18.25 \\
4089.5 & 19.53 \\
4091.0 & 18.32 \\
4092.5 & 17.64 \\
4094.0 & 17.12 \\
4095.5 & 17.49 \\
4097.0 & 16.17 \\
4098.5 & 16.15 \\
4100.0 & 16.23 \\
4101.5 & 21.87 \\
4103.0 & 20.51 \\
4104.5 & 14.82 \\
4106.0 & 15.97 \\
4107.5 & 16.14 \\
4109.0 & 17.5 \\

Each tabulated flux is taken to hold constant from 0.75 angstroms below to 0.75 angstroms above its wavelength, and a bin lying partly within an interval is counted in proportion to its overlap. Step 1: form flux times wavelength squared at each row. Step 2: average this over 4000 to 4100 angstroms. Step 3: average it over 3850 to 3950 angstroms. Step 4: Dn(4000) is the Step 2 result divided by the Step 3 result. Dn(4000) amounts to 1.27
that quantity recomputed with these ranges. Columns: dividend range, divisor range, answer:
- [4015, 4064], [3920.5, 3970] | 1.34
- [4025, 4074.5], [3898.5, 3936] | 1.30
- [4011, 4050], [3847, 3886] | 1.29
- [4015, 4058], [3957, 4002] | 1.26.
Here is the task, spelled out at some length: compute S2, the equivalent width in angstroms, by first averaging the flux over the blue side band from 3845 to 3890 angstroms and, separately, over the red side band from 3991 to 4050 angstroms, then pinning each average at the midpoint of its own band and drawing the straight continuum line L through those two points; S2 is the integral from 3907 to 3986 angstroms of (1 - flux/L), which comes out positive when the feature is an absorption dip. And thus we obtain 9.3 angstroms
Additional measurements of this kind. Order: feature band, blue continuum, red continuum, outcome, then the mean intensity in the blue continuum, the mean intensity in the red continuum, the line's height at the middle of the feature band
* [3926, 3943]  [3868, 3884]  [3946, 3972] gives 1.39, 18.2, 17.1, 17.4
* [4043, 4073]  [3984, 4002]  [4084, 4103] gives -4.68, 20.8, 18.2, 19.1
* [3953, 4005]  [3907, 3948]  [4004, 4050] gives 4.54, 18.1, 21.7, 19.9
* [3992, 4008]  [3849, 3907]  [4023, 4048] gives -0.48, 17.8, 21.3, 20.5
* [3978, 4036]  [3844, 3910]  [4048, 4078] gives -0.84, 17.9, 21.9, 20.7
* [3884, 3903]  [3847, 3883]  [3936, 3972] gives 2.02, 18.6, 17.4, 18.2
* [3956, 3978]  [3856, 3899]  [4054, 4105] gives 4.19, 17.7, 20.1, 18.7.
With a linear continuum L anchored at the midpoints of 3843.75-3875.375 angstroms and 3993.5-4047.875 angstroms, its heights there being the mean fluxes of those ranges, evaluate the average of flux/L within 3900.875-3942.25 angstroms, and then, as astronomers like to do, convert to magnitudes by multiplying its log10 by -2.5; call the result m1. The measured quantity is 0.11 mag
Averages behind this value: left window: 18.7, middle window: 17.8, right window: 21.4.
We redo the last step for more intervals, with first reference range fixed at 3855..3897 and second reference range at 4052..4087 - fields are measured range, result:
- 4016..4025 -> -0.06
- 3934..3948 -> 0.06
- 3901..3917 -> -0.04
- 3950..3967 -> 0.10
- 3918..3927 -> -0.02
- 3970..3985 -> 0.17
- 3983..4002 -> -0.05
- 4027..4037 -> -0.02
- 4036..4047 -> -0.07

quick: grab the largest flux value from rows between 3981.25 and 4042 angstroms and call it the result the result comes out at 25.25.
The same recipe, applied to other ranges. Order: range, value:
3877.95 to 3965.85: 22.06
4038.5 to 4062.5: 24.88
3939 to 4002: 22.8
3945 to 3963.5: 21.28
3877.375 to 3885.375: 18.17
